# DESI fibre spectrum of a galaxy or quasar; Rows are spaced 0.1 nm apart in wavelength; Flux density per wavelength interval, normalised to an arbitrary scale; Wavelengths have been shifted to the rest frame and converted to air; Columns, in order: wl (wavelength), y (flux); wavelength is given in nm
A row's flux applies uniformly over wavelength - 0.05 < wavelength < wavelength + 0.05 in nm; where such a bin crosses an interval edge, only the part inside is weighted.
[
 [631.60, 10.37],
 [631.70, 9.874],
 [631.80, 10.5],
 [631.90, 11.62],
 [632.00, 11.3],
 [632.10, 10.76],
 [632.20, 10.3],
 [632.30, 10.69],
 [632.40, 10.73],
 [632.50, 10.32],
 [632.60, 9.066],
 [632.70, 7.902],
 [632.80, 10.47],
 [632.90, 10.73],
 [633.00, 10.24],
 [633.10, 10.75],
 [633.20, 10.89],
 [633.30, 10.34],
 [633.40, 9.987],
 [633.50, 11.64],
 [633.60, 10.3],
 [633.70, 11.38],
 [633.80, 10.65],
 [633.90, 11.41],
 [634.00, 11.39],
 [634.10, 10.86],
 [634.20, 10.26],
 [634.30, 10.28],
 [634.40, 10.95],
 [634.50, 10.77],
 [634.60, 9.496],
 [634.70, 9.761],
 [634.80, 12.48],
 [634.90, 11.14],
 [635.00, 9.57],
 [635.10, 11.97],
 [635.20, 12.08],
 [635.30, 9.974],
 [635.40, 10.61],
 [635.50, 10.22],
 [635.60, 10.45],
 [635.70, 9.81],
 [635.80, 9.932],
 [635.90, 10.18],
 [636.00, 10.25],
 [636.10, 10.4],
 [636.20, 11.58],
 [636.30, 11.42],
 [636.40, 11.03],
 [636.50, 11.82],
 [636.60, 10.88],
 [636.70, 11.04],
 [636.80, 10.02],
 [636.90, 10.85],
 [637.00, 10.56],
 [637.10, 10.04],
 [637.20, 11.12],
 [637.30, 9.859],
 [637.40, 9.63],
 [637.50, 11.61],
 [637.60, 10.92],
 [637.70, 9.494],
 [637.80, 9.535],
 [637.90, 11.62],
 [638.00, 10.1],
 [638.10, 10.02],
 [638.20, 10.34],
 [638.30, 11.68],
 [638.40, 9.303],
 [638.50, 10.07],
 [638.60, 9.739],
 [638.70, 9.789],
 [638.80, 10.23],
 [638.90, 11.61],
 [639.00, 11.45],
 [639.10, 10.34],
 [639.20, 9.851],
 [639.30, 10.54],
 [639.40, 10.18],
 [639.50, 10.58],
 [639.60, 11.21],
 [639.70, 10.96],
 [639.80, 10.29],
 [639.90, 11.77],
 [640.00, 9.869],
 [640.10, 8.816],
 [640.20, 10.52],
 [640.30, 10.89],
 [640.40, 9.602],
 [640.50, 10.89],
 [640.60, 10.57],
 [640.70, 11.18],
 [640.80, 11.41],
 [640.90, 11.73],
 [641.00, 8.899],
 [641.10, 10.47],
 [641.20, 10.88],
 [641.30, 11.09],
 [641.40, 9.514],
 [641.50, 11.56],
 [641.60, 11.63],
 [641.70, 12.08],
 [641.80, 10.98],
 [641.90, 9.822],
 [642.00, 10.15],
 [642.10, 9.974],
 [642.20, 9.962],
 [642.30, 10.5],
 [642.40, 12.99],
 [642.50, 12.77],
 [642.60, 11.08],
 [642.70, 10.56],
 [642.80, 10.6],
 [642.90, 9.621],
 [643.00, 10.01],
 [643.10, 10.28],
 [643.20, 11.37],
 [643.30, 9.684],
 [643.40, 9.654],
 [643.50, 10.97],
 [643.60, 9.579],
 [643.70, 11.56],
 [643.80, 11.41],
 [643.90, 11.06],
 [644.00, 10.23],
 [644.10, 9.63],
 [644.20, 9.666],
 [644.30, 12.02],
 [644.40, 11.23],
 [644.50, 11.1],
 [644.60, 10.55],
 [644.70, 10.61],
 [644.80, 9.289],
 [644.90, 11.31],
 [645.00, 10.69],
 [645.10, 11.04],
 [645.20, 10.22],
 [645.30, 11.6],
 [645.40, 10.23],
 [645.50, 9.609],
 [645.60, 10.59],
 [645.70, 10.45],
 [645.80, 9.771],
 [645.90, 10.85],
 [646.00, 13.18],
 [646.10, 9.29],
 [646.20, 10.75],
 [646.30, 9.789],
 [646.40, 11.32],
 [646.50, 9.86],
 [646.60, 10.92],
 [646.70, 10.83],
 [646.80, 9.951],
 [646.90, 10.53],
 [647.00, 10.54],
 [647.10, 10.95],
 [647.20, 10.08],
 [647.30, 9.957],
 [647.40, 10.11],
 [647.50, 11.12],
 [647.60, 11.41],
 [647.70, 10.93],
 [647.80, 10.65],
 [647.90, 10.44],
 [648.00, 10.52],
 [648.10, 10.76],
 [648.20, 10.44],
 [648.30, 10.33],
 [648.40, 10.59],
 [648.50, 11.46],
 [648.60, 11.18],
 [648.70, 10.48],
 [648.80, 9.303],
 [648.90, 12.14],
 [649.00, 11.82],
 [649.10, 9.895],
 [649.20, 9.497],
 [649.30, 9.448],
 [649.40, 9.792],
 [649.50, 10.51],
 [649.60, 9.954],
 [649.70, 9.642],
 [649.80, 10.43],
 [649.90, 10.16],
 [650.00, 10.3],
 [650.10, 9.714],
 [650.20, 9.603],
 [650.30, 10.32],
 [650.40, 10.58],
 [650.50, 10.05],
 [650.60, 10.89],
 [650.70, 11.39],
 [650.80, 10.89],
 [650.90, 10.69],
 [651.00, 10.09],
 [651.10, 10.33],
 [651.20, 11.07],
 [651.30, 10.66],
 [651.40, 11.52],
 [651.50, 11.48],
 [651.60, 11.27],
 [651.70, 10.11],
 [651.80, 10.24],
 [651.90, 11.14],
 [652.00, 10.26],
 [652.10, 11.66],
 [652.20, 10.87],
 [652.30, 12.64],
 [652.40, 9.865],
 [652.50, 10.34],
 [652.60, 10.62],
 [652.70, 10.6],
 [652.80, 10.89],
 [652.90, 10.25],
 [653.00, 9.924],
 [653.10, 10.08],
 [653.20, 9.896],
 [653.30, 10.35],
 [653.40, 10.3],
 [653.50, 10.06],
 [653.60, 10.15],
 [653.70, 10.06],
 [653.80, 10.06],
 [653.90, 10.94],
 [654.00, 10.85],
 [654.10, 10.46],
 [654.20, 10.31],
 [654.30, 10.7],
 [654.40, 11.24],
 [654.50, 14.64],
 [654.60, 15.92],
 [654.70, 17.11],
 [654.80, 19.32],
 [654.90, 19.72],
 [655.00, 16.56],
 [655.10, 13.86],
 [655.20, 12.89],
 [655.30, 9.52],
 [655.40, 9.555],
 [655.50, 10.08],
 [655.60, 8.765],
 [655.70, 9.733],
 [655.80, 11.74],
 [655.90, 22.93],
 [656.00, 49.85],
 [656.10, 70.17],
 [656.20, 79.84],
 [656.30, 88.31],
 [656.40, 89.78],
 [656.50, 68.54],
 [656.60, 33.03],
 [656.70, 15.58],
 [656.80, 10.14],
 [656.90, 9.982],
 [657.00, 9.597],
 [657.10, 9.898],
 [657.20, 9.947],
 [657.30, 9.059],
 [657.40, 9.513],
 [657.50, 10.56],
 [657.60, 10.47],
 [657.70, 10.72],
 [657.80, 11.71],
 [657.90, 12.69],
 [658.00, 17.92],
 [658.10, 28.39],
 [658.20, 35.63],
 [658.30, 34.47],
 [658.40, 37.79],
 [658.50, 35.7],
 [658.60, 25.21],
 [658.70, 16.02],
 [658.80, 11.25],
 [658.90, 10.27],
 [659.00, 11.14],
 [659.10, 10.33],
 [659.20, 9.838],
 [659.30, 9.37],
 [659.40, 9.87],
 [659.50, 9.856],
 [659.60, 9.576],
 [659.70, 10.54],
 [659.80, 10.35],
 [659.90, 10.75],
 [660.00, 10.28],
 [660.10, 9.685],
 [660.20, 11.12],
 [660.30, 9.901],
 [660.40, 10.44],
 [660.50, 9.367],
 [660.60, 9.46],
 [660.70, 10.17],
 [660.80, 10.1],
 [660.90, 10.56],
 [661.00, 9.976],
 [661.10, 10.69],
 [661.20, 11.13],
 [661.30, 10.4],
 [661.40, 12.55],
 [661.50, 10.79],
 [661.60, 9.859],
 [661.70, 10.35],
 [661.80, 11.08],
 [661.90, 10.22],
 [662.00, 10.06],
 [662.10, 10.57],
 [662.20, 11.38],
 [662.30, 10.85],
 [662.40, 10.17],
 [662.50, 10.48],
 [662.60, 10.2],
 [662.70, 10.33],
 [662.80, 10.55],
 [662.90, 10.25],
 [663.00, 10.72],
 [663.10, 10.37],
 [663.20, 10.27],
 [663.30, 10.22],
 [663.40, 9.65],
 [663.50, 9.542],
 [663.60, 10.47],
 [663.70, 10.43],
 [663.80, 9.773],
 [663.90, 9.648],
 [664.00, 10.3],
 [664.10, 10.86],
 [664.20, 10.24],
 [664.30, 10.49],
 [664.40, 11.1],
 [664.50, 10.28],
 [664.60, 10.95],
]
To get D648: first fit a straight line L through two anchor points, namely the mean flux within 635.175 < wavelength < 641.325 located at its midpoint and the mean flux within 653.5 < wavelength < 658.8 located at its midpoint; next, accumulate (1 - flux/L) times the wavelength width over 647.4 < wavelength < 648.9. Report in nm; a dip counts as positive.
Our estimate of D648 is 0.55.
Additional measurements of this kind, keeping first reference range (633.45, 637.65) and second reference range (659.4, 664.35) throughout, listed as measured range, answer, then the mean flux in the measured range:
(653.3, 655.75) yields -0.402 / 12.2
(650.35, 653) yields -0.070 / 10.8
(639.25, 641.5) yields 0.020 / 10.6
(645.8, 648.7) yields -0.026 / 10.7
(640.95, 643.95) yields -0.018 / 10.7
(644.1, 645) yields -0.005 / 10.7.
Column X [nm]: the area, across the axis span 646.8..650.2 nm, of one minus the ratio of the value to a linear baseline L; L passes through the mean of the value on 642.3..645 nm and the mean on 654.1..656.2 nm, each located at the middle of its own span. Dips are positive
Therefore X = 0.93 nm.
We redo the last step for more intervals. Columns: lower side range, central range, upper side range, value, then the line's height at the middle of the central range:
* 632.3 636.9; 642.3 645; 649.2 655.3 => 0.05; 10.9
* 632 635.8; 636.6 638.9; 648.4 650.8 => 0.03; 10.5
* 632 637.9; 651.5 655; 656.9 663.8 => 0.10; 12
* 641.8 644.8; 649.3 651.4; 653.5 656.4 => 0.87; 17.7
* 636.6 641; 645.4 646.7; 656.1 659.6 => 0.43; 15.8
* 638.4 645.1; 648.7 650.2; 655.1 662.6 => 0.41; 14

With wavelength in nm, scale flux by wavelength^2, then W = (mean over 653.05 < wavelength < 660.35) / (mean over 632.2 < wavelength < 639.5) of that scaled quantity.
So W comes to 1.90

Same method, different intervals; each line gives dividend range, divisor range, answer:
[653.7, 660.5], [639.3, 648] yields 1.90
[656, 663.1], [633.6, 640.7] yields 1.82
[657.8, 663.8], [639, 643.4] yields 1.28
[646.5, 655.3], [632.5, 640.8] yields 1.10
